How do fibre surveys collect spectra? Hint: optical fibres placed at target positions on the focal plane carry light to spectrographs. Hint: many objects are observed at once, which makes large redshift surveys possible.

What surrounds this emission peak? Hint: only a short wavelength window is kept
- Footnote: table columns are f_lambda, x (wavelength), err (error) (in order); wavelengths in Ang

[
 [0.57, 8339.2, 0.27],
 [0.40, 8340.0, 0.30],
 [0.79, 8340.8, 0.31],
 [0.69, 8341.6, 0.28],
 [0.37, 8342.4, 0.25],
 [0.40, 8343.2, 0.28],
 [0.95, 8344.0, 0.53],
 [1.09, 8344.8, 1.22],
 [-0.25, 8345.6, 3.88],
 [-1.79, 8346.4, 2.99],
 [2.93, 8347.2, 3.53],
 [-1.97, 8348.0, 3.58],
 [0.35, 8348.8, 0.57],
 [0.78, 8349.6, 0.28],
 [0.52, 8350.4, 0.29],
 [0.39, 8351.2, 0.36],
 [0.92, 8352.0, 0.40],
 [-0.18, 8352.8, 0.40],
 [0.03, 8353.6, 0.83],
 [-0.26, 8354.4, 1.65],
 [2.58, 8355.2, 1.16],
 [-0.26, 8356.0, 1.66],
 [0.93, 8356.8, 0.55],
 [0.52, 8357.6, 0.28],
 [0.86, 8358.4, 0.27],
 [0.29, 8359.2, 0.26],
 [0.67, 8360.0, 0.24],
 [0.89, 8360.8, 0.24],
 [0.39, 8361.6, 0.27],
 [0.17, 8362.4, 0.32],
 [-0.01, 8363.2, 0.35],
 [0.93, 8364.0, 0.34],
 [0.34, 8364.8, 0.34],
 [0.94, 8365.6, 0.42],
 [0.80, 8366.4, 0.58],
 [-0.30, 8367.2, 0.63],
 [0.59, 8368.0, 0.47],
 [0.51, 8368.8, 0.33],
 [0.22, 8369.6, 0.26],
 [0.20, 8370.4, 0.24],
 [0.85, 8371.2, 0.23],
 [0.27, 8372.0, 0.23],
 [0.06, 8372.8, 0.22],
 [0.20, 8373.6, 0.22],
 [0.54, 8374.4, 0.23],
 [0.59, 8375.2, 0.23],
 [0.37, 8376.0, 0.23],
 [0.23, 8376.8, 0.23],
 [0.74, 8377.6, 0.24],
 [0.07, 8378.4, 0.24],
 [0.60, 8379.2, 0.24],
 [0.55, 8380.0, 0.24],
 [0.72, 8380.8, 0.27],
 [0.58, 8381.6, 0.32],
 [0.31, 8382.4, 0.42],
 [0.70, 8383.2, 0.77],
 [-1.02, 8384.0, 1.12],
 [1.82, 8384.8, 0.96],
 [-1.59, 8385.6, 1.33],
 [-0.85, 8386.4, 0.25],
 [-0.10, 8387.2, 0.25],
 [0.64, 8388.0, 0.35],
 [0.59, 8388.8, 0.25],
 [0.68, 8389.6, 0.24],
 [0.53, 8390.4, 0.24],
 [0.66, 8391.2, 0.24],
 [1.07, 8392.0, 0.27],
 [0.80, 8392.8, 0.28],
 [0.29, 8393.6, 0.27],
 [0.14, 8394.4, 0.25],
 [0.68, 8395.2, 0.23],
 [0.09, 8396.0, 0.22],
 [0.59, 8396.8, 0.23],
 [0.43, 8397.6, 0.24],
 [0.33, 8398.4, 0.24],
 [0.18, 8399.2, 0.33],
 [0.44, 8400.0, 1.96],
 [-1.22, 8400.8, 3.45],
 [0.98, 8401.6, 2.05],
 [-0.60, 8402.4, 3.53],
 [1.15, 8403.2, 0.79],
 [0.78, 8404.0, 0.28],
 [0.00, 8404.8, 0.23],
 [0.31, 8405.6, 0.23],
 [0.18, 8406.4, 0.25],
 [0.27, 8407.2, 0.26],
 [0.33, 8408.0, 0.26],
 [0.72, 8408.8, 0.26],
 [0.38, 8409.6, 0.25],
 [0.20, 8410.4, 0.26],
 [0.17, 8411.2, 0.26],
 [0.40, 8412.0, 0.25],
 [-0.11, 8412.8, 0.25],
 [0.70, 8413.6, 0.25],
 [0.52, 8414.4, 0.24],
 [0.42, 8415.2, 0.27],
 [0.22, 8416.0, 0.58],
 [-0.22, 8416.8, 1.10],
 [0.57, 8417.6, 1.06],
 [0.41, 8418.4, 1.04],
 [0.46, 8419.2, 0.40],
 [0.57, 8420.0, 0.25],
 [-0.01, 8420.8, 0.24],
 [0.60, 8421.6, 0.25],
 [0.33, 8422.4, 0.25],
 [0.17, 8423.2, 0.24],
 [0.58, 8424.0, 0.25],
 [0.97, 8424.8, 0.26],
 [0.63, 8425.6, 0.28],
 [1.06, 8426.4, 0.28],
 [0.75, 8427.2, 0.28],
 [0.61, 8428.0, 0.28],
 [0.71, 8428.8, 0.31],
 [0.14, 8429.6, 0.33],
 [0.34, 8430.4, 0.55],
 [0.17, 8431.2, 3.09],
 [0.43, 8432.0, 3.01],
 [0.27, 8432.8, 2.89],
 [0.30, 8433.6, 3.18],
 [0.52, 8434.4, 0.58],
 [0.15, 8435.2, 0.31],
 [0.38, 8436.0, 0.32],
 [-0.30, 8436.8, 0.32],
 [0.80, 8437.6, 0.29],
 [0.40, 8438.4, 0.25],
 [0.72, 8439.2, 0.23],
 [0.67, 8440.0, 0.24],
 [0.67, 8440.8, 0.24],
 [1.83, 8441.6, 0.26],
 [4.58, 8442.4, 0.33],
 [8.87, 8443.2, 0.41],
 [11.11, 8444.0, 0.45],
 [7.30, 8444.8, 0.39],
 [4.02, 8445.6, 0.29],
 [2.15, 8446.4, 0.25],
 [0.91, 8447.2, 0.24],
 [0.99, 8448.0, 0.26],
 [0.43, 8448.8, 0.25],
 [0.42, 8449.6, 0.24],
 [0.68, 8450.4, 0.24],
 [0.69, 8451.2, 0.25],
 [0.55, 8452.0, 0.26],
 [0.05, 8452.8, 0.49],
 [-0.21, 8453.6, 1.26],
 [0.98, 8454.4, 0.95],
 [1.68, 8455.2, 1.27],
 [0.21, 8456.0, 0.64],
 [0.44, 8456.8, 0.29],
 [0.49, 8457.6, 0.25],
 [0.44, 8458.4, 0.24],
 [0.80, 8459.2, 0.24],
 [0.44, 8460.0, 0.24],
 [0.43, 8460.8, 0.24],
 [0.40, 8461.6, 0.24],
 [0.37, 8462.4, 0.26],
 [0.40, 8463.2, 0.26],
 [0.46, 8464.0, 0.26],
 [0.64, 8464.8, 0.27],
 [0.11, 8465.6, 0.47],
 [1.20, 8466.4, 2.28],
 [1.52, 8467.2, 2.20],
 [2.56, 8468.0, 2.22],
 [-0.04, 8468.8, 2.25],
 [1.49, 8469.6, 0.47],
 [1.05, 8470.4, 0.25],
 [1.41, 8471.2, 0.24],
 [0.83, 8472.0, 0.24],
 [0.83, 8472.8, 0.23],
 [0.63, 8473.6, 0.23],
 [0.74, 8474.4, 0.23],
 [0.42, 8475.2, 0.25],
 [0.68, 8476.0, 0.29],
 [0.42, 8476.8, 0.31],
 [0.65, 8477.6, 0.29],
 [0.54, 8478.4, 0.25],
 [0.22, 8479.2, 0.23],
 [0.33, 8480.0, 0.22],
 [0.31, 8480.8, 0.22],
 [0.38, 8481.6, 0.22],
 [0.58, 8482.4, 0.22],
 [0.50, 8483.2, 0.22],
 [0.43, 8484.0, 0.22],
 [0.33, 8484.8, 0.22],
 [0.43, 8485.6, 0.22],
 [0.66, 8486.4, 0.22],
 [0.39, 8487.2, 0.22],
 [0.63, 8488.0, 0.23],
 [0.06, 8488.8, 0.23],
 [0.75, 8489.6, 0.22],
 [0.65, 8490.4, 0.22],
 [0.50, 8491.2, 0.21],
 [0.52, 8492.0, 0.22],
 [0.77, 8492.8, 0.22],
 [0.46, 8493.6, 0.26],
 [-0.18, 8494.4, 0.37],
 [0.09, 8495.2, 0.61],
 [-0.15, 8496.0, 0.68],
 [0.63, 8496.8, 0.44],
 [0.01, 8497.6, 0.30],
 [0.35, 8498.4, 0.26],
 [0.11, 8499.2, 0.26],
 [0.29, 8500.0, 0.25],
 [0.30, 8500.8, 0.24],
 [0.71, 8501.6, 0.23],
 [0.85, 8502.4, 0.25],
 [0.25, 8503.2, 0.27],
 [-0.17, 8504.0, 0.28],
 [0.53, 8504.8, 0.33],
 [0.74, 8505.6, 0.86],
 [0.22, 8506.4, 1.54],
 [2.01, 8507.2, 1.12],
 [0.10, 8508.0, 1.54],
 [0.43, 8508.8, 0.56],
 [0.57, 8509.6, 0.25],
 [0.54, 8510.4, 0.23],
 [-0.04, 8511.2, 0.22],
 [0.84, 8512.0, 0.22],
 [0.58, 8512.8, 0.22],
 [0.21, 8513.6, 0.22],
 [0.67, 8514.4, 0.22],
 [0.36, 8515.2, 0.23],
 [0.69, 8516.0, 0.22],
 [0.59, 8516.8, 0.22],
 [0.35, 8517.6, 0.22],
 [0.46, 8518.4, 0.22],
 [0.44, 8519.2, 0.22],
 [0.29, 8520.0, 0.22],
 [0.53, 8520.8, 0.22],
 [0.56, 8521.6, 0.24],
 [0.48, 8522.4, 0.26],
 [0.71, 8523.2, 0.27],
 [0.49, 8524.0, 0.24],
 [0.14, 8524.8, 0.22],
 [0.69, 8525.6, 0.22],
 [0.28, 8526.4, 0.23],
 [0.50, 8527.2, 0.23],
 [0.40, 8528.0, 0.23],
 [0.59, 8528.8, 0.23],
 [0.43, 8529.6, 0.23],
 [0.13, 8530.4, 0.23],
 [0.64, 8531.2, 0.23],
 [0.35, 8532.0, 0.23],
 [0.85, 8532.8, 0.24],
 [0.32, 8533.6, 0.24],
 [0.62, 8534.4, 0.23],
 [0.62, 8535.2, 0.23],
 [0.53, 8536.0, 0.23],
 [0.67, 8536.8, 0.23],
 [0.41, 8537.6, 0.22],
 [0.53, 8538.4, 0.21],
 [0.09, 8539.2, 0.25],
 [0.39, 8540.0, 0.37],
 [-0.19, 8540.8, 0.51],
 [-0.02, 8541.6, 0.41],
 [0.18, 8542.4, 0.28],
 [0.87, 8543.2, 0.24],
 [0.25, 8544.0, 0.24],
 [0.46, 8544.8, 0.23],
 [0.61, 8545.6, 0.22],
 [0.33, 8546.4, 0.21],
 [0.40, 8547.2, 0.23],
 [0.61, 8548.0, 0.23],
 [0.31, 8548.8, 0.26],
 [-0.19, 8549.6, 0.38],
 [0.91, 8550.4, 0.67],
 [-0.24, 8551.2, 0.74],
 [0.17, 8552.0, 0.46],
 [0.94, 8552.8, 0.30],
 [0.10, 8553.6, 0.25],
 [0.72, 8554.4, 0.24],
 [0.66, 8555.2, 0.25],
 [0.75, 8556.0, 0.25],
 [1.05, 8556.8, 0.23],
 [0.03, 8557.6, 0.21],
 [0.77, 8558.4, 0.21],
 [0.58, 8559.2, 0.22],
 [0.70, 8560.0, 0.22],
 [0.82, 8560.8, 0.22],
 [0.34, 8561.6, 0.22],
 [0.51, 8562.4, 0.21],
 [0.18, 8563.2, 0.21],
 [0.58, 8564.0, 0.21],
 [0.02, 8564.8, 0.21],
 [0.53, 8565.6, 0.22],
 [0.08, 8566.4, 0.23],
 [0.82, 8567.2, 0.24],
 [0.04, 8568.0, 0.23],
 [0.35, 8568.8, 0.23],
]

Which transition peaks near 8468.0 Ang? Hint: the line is [N II] 6583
